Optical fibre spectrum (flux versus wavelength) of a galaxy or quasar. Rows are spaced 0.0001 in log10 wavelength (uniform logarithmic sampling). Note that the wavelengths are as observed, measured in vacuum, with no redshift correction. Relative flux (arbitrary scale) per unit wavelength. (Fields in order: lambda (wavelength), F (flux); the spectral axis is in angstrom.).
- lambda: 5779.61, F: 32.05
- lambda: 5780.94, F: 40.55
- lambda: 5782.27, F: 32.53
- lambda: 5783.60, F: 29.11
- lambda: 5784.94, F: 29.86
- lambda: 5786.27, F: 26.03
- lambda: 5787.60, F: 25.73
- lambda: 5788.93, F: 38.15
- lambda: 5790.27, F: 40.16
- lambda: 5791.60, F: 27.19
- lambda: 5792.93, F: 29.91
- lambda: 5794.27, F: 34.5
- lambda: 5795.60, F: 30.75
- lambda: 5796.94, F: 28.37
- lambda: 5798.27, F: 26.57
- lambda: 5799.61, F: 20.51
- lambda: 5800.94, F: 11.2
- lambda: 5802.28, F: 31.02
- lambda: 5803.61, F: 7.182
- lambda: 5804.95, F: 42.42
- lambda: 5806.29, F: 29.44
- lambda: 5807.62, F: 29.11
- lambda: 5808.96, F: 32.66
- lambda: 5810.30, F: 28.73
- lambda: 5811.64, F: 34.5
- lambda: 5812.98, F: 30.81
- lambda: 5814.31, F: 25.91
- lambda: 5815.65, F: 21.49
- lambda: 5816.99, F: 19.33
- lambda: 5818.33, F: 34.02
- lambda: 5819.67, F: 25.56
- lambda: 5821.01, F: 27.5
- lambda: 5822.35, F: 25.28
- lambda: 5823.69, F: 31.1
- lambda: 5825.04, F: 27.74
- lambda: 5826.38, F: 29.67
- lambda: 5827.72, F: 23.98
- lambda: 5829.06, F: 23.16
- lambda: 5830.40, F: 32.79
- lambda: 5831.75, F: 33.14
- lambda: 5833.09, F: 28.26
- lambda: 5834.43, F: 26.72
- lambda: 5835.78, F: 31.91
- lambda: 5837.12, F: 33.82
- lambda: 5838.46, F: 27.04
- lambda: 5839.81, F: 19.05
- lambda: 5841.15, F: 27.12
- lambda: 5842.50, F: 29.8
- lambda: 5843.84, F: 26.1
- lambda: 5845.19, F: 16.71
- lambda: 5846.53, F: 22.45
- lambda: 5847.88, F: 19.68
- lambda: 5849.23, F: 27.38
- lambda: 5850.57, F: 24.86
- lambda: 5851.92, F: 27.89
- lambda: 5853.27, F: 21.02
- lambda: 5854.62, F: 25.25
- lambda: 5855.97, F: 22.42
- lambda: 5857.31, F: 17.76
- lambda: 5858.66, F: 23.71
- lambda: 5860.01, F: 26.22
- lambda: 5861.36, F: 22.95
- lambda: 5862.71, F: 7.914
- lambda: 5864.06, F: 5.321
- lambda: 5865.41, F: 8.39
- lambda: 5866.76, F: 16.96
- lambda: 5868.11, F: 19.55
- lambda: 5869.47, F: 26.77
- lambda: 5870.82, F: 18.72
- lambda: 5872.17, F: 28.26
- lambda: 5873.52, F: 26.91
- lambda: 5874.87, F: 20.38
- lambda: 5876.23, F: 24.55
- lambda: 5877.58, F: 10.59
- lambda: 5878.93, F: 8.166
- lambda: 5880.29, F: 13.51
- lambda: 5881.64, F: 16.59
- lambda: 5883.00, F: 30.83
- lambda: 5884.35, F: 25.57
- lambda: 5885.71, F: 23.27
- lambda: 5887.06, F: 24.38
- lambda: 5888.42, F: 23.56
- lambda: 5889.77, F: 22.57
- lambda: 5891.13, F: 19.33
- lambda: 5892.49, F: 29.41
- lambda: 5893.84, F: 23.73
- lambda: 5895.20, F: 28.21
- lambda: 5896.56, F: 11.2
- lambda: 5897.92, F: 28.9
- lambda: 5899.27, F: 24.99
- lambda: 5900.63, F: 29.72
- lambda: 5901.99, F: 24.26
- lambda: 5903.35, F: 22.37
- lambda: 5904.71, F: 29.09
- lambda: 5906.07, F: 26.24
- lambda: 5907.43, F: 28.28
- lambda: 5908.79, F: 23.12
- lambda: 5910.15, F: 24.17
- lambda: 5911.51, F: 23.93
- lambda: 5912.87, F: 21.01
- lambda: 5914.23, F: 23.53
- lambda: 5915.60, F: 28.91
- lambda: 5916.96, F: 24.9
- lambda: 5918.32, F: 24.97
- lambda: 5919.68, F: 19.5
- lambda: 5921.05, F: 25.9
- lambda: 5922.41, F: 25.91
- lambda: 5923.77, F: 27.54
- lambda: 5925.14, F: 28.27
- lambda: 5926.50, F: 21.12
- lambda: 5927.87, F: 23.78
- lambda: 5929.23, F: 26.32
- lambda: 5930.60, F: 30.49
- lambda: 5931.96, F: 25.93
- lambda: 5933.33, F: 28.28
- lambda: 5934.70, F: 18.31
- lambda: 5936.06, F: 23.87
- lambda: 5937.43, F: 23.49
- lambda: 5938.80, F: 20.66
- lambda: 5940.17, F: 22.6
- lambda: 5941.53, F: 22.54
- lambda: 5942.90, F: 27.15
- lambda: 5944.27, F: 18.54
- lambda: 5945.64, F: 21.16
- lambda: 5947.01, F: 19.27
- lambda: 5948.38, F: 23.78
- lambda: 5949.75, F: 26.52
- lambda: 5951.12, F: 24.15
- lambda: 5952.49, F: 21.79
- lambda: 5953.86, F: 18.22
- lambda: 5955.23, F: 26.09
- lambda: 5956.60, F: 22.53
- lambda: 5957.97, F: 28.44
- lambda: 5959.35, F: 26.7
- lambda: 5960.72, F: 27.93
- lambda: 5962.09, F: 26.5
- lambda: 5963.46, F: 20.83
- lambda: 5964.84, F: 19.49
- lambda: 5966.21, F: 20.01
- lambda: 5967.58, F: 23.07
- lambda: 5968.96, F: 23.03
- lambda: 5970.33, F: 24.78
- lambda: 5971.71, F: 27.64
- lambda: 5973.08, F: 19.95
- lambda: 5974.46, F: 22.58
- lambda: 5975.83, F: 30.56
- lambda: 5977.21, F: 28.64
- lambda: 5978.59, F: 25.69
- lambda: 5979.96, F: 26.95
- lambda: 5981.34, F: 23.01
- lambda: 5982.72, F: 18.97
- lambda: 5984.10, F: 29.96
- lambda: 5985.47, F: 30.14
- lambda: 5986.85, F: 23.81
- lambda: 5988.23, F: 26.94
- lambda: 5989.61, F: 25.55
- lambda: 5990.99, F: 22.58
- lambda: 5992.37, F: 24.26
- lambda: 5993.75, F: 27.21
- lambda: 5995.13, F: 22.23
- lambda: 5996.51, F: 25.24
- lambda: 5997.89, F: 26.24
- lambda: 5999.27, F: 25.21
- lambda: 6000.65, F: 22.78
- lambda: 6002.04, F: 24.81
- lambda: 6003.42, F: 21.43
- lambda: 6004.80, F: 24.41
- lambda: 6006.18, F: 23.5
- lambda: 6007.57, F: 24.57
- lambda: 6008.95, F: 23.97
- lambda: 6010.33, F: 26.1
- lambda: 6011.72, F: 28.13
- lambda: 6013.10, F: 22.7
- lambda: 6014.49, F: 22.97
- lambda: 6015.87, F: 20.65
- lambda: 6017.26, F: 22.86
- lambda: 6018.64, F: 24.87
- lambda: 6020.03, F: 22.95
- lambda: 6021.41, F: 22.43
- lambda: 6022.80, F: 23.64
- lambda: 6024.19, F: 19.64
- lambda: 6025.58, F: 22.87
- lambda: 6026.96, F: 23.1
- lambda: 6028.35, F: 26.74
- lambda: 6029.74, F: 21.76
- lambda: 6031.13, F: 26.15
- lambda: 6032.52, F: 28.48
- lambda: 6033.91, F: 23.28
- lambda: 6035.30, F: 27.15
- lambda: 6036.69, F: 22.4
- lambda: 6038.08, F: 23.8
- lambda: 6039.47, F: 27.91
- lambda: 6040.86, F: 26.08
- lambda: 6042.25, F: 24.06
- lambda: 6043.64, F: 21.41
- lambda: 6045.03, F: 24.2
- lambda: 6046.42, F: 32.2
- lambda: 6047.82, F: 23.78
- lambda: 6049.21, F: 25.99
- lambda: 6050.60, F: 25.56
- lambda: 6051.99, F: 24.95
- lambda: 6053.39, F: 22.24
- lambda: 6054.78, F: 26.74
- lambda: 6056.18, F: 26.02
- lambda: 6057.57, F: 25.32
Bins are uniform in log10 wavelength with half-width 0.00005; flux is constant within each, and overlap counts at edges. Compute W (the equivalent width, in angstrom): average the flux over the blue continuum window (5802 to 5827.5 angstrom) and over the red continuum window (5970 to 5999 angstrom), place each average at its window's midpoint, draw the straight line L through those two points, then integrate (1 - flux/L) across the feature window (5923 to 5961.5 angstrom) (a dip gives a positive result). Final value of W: 2.8 angstrom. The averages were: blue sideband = 28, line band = 24.1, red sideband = 25.4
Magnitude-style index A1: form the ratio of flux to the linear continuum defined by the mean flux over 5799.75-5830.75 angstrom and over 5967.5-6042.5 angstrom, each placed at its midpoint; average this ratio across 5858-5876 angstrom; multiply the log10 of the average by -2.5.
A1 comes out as 0.325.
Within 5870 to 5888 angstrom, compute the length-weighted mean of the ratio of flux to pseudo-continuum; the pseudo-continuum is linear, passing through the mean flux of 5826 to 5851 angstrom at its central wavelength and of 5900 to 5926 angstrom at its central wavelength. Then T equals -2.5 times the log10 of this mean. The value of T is 0.23 mag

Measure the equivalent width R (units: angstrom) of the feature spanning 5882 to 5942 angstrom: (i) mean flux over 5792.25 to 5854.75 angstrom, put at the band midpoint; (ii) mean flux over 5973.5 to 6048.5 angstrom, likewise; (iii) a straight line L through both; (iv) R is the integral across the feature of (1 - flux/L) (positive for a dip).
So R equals 2.8 angstrom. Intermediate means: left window 26.9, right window 24.7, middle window 24.6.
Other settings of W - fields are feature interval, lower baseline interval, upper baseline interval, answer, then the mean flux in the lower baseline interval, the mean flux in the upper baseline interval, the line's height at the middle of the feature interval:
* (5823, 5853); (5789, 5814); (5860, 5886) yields -3.82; 28.8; 18.8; 23.7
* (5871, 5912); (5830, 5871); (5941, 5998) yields 0.68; 23.1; 24.3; 23.5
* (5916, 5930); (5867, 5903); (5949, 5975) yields -1.15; 22.4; 23.7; 23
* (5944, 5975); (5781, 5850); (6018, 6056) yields 3.01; 27.8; 24.6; 25.7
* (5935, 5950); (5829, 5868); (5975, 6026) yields 0.99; 23.2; 24.6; 24.1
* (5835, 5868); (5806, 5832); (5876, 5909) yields 4.90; 28.2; 22.9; 25.8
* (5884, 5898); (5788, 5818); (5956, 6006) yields 1.64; 28.2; 24.7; 26.5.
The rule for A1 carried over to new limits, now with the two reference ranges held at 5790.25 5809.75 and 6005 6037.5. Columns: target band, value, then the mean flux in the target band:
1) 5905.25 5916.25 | 0.04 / 24.9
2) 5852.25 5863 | 0.23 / 21.6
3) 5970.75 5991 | -0.04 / 25.6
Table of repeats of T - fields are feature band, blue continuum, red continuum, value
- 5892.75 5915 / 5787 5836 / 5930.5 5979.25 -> 0.03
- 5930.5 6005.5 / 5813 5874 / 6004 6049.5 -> 0.01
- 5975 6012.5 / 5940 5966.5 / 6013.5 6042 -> -0.07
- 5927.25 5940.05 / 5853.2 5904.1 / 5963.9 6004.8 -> -0.07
